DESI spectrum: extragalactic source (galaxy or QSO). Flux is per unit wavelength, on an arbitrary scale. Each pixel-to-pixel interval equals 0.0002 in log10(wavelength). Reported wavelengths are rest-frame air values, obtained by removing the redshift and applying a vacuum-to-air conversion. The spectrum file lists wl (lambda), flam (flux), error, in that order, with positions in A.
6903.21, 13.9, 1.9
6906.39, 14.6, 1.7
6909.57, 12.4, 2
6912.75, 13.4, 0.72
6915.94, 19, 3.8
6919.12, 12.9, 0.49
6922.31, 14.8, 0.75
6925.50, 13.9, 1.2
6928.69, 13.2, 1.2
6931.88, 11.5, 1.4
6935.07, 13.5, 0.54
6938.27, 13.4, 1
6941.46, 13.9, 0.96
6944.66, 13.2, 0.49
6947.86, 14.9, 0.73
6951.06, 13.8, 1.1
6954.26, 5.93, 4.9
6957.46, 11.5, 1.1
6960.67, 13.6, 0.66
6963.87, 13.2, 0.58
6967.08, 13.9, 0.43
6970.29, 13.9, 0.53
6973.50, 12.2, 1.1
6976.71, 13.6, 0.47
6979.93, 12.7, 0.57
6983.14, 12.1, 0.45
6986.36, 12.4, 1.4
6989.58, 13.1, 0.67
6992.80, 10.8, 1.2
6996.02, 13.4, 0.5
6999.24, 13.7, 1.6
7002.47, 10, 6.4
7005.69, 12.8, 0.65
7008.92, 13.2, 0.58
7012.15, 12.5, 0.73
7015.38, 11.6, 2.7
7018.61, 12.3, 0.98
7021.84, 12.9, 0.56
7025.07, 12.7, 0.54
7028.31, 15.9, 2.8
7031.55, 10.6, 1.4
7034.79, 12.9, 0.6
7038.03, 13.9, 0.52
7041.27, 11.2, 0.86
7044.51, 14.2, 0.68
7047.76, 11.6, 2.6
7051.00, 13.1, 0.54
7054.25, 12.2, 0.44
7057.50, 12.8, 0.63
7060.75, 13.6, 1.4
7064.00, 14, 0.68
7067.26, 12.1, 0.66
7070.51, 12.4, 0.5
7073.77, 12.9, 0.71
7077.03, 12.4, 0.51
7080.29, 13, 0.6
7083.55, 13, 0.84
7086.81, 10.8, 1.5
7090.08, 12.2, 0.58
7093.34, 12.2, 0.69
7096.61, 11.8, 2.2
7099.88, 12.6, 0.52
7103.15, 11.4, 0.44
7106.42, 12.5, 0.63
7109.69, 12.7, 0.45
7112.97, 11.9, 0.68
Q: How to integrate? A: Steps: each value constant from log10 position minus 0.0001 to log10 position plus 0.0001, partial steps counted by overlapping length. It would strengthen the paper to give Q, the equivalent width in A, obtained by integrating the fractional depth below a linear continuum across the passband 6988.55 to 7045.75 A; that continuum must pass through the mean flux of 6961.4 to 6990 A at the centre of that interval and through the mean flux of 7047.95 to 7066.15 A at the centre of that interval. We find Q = 1.6 A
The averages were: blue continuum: 13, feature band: 12.6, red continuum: 13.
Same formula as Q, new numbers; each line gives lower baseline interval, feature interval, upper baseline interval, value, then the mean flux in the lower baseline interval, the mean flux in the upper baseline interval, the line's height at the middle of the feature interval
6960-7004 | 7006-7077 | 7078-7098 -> -2.04 A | 12.7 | 12.2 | 12.4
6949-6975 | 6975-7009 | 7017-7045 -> 0.19 A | 12.3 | 12.9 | 12.6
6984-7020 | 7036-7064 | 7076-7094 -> -1.36 A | 12.3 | 12.3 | 12.3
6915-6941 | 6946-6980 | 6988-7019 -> 1.31 A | 13.9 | 12.3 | 13.2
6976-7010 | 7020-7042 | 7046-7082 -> -0.54 A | 12.5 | 12.7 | 12.6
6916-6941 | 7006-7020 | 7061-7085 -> 0.82 A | 13.7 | 12.9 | 13.2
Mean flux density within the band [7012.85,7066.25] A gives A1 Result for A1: 12.8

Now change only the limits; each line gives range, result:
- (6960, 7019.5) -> 12.7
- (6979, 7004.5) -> 12.3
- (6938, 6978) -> 12.8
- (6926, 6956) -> 12.6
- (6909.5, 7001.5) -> 13.1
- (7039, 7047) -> 12.7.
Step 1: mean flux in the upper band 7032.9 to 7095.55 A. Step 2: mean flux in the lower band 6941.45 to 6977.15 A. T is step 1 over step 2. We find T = 1.0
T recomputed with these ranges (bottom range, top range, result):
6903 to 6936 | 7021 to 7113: 0.91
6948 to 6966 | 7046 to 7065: 1.08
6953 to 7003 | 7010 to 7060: 1.03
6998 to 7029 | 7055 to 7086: 1.01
